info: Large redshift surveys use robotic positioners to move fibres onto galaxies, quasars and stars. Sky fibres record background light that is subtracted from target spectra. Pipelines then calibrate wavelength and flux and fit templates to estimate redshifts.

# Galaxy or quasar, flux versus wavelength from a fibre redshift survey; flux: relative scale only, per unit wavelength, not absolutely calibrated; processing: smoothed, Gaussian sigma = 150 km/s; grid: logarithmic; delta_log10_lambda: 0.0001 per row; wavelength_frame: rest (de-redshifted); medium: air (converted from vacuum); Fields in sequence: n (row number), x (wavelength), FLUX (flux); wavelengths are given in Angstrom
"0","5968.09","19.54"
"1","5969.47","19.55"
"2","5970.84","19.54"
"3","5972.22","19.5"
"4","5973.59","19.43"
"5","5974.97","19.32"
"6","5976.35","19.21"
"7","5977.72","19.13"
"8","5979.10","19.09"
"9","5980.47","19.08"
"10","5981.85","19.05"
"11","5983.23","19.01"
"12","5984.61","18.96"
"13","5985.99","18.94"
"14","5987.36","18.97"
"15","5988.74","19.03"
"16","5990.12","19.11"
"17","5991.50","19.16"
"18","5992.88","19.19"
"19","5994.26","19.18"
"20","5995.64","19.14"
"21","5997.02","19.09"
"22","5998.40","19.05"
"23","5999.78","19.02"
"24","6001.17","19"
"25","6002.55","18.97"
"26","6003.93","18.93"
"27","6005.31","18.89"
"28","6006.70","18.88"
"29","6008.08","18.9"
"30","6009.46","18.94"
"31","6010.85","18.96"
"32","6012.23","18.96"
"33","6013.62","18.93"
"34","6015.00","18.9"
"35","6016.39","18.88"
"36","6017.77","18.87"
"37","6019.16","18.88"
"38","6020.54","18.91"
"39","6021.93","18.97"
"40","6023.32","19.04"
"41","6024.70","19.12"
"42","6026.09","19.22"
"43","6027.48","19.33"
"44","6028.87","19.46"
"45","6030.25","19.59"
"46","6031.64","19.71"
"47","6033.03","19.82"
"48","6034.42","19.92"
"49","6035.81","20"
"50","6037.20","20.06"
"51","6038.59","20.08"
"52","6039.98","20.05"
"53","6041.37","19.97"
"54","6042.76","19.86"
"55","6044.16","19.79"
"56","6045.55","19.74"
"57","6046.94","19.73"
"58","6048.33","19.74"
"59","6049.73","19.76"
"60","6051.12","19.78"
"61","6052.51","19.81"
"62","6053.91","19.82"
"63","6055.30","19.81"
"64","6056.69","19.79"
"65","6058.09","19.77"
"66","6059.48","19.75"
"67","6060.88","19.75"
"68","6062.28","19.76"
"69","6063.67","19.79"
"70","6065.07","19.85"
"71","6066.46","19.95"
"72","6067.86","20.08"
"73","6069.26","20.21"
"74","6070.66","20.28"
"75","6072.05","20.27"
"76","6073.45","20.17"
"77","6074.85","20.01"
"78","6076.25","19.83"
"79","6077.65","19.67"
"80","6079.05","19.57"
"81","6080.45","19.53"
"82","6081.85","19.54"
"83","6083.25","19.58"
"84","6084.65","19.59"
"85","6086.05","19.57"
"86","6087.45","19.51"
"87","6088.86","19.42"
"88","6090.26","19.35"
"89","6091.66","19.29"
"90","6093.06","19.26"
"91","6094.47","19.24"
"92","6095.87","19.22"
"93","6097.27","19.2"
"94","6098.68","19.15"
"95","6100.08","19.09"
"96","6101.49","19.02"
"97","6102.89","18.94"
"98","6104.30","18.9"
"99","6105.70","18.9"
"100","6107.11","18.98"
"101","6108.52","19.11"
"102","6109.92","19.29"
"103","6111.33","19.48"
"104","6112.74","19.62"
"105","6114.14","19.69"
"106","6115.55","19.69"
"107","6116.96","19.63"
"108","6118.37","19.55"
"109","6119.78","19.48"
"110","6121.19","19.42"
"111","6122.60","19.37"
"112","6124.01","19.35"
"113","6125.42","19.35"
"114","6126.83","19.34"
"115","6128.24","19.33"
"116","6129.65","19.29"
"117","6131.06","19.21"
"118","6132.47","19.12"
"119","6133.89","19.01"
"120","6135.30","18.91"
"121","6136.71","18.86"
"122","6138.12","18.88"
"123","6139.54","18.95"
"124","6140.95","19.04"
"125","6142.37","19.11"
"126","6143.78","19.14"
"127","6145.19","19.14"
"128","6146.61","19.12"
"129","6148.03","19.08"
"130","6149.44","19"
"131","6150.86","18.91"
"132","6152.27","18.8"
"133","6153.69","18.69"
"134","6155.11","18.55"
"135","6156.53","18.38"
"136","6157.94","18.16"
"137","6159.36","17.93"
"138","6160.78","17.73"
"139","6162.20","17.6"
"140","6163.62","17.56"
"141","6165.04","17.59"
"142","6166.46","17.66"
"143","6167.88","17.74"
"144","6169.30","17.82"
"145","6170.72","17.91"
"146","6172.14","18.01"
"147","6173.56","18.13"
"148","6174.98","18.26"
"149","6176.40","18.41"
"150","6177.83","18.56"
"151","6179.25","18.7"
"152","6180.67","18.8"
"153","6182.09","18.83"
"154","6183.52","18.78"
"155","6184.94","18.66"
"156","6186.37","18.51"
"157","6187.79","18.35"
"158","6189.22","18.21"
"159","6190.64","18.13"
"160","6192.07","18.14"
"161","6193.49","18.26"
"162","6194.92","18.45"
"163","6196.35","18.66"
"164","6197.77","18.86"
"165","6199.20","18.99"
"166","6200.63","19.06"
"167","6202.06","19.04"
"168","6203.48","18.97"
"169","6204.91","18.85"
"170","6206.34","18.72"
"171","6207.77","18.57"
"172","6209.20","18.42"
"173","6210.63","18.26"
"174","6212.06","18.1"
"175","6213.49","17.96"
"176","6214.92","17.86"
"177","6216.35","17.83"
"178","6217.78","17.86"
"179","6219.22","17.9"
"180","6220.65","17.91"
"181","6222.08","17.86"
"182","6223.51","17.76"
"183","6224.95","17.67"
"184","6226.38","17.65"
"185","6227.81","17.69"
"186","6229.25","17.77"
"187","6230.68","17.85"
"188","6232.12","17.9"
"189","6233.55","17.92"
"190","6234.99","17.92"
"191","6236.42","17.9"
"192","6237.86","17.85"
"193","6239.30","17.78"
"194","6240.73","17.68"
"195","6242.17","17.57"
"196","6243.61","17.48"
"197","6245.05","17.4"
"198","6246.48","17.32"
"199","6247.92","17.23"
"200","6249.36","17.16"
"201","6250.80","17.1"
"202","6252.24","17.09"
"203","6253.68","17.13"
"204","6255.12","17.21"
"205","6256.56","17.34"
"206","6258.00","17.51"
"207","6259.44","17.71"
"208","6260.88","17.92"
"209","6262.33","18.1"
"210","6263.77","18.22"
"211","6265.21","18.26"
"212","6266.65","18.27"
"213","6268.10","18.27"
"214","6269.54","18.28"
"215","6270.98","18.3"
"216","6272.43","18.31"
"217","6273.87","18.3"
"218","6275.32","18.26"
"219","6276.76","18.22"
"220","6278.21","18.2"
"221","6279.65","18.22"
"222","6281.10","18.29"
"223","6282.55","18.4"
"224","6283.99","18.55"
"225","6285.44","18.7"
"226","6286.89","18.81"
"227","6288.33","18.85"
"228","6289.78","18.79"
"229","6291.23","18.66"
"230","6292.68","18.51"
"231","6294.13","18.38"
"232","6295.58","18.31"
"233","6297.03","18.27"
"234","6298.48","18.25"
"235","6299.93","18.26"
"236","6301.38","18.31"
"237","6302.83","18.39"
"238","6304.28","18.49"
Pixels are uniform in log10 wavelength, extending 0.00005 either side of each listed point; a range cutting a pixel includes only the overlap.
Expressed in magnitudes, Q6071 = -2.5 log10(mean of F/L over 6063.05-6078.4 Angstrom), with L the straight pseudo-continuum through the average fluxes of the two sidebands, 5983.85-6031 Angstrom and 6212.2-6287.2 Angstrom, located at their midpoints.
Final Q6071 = -0.07 mag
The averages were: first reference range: 19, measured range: 20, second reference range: 17.9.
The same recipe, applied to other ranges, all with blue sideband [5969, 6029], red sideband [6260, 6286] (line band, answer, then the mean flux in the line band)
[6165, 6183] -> 0.02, 18.2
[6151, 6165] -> 0.03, 18.2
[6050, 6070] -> -0.05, 19.9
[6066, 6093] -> -0.05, 19.7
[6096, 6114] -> -0.02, 19.2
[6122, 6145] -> -0.03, 19.1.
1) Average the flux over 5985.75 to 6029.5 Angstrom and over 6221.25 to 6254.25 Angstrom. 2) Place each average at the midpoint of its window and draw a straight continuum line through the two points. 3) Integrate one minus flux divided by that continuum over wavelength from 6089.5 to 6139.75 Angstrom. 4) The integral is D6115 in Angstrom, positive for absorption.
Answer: -2.4 Angstrom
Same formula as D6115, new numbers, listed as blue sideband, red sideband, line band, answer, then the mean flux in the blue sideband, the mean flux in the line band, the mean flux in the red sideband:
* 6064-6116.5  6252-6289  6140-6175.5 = 1.2 Angstrom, 19.5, 18.4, 18.1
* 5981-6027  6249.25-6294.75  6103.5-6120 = -0.6 Angstrom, 19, 19.3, 18.1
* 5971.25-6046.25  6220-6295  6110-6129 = -0.8 Angstrom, 19.2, 19.5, 18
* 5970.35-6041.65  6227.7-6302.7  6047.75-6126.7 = -3.0 Angstrom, 19.2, 19.6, 18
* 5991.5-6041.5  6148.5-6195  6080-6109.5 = -0.8 Angstrom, 19.2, 19.3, 18.3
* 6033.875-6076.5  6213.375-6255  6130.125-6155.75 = -0.2 Angstrom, 19.9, 19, 17.6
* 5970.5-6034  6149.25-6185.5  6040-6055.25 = -0.8 Angstrom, 19.1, 19.8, 18.3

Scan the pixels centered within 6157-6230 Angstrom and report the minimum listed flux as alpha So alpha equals 17.56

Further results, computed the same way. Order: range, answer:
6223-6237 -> 17.65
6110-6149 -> 18.86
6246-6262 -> 17.09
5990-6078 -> 18.87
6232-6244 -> 17.48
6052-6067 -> 19.75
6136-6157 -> 18.38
